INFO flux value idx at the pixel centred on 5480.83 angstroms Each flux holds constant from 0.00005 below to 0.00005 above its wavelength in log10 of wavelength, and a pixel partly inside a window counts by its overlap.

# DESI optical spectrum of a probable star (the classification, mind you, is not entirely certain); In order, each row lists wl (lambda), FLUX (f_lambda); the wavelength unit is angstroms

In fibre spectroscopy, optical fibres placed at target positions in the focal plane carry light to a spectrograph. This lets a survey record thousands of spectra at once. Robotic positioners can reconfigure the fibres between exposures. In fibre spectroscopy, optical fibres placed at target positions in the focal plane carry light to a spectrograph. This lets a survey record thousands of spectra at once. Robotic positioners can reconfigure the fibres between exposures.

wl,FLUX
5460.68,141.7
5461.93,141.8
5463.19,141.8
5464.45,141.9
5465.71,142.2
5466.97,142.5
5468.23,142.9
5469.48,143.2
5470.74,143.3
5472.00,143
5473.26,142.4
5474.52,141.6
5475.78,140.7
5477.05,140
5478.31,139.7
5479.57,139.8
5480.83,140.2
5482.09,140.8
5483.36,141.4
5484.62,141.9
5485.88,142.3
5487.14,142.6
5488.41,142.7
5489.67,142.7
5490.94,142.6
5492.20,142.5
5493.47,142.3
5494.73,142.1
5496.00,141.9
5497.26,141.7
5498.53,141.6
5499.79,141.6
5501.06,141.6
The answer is 140.2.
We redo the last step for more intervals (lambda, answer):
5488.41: 142.7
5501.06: 141.6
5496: 141.9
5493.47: 142.3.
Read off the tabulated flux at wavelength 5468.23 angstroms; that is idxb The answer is 142.9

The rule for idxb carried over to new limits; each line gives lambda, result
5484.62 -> 141.9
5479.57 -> 139.8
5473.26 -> 142.4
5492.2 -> 142.5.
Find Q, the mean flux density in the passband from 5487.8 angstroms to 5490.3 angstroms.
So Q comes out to 143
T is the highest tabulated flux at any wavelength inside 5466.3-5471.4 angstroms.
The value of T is 143.3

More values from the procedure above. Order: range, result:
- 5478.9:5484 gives 141.4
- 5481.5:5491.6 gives 142.7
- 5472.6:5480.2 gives 142.4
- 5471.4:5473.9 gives 143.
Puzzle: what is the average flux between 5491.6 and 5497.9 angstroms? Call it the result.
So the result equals 142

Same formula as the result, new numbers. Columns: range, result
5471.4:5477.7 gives 141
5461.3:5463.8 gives 142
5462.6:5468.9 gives 142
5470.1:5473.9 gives 143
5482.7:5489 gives 142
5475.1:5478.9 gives 140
